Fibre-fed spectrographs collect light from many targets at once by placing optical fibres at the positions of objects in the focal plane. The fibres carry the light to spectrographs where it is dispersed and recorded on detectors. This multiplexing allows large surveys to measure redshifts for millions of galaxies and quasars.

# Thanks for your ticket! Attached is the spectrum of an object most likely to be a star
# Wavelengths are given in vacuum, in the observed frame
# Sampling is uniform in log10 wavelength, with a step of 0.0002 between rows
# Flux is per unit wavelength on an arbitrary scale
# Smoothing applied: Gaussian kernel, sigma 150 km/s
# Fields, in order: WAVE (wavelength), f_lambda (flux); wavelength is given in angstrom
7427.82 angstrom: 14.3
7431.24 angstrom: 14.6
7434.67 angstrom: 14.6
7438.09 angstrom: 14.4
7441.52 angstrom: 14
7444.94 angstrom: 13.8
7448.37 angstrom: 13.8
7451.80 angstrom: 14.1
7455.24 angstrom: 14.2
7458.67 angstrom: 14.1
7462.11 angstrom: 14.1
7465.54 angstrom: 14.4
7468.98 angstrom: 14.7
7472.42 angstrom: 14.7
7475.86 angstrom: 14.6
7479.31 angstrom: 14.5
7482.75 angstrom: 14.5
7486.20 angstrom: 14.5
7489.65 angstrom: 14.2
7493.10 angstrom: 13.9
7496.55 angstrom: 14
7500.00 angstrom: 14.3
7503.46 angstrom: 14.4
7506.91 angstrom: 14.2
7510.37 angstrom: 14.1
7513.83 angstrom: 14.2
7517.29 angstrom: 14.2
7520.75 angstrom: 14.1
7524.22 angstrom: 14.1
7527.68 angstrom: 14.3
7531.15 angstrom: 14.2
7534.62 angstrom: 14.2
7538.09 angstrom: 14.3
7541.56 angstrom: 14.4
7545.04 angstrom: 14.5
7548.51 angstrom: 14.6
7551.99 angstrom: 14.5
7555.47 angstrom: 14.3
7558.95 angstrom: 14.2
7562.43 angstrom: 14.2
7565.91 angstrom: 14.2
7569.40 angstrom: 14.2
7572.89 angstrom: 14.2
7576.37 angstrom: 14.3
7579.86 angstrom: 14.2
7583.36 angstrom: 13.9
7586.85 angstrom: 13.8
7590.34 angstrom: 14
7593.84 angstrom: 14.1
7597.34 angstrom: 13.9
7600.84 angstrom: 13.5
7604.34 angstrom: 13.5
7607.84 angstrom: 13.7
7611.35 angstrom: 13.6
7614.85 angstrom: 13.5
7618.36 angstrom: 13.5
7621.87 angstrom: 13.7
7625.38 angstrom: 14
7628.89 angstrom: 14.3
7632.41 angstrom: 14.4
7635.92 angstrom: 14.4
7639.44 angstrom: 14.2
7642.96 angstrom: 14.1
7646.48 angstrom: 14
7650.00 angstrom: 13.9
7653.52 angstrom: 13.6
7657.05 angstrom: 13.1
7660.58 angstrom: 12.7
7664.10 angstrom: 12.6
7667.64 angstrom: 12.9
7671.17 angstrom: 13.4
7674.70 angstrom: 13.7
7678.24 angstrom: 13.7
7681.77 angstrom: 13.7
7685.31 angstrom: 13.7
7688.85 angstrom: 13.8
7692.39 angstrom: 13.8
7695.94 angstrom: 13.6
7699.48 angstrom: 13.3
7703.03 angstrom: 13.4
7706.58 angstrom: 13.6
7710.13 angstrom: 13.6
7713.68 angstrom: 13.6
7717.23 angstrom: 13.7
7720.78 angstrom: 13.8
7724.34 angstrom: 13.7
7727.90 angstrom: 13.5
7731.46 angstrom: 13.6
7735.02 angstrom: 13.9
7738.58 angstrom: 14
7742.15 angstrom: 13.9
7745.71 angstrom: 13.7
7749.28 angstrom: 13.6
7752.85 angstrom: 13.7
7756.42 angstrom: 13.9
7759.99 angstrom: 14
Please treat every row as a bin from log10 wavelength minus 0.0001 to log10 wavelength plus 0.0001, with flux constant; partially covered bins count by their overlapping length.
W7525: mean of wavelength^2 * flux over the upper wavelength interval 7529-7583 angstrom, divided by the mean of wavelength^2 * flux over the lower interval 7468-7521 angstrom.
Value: 1.0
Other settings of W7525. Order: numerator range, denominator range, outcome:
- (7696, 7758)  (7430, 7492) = 1.02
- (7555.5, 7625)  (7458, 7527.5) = 1.00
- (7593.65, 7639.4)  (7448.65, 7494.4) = 1.00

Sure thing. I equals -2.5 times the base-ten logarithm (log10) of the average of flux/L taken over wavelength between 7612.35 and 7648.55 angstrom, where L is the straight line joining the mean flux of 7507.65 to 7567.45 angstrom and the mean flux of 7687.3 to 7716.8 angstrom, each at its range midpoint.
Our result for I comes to -0.009 mag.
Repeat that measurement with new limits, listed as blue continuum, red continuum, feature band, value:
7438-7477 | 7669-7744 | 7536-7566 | -0.03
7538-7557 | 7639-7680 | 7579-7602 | 0.01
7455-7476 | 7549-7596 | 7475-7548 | 0.00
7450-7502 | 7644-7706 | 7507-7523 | 0.00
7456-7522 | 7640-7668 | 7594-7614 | 0.00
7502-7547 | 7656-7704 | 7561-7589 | -0.01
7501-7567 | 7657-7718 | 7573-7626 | 0.01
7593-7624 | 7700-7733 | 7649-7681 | 0.03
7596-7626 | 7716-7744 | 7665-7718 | 0.01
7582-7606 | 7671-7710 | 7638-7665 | 0.01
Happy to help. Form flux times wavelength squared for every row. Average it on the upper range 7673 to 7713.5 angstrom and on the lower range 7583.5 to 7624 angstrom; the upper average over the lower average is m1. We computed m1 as 1.0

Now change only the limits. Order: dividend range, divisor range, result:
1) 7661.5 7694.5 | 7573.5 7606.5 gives 0.99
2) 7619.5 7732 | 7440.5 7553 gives 1.00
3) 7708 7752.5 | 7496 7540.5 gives 1.02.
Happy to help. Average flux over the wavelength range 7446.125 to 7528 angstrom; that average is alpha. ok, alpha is 14.3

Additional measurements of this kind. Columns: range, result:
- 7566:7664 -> 13.8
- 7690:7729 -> 13.6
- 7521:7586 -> 14.3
